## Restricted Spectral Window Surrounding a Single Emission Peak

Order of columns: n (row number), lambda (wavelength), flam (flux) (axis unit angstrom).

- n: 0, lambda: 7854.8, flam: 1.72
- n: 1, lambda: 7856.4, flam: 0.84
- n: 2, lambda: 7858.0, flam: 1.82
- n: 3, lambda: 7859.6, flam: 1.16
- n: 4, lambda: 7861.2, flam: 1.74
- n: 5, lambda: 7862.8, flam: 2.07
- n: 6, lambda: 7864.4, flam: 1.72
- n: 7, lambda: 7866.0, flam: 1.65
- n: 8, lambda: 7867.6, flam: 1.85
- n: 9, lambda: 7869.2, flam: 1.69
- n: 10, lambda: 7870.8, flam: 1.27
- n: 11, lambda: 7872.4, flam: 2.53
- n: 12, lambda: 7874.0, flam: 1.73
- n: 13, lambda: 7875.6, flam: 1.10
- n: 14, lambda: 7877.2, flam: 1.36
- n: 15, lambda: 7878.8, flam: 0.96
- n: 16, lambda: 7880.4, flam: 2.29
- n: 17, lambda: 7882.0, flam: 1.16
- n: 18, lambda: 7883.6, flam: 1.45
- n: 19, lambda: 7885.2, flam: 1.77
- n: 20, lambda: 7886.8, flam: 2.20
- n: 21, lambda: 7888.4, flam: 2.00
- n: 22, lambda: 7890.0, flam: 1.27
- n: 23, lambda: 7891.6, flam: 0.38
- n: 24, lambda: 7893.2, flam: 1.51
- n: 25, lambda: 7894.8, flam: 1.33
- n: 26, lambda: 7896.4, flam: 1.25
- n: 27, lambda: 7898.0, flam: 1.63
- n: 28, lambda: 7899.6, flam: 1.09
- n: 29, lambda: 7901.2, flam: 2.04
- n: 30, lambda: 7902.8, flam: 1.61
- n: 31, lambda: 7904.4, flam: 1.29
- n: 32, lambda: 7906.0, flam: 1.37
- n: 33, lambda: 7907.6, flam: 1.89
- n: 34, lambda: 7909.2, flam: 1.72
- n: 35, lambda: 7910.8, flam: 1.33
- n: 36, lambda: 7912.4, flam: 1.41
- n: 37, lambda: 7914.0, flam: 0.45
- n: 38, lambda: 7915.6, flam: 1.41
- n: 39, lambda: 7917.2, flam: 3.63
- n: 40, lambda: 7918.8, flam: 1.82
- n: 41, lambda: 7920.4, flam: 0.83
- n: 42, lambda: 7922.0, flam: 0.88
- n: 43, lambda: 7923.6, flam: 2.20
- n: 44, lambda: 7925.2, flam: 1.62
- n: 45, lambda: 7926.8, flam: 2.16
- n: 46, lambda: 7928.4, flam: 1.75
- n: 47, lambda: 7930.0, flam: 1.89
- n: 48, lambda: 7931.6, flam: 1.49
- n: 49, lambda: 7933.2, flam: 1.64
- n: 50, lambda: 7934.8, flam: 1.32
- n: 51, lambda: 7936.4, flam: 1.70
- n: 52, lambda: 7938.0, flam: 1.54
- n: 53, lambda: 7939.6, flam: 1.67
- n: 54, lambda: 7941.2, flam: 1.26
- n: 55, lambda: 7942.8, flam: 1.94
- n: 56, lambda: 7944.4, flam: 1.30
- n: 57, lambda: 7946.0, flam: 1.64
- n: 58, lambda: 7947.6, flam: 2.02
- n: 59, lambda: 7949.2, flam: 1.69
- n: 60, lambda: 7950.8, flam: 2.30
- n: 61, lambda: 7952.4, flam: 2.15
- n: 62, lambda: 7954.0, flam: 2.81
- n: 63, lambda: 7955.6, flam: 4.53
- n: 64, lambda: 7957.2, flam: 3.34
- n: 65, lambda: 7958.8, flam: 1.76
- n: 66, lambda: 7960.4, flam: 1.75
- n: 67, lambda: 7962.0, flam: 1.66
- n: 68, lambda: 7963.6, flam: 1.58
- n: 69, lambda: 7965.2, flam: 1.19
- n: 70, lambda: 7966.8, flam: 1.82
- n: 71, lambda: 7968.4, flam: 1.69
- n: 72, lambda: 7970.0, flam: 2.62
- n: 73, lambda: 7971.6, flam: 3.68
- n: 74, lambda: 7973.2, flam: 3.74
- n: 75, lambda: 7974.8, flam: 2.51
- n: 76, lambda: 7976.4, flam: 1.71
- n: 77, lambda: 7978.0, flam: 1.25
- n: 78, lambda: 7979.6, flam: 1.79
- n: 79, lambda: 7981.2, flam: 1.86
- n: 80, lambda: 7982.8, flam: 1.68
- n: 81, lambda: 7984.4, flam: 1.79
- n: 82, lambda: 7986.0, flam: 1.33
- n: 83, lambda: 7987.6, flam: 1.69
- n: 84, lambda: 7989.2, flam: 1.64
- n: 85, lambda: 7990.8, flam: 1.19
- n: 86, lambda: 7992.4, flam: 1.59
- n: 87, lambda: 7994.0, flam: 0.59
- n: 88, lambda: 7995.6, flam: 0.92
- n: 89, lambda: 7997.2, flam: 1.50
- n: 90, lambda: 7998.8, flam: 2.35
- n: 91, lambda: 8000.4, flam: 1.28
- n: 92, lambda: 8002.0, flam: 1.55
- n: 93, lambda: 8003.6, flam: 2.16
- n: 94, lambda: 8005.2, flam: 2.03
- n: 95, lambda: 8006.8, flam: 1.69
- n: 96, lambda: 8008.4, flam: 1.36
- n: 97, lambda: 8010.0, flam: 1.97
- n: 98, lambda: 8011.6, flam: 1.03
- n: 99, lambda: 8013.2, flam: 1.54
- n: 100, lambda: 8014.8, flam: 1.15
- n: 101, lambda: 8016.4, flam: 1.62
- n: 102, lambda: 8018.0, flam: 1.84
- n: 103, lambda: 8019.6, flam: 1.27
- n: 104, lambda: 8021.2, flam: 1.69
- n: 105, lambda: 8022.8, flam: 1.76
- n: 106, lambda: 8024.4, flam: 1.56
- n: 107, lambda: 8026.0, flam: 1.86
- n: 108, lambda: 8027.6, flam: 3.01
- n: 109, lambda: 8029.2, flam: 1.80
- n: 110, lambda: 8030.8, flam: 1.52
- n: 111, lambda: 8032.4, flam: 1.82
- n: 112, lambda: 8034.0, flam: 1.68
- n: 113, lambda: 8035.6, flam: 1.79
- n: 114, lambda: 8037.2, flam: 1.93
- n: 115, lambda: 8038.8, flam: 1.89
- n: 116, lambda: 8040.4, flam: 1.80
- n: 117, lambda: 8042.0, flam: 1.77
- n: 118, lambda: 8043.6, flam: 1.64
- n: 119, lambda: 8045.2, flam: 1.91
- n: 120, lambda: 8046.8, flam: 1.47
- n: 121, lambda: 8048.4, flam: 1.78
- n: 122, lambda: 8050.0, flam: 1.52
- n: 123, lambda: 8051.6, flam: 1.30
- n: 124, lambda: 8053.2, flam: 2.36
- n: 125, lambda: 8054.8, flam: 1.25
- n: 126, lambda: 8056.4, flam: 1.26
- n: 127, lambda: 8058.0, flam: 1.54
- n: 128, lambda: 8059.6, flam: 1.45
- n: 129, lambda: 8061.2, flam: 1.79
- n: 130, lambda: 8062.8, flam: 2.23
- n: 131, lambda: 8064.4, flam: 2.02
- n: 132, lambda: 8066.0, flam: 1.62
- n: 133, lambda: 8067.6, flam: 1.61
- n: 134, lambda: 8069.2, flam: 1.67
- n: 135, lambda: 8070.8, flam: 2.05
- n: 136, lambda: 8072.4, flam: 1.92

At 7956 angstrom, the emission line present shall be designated [S II]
